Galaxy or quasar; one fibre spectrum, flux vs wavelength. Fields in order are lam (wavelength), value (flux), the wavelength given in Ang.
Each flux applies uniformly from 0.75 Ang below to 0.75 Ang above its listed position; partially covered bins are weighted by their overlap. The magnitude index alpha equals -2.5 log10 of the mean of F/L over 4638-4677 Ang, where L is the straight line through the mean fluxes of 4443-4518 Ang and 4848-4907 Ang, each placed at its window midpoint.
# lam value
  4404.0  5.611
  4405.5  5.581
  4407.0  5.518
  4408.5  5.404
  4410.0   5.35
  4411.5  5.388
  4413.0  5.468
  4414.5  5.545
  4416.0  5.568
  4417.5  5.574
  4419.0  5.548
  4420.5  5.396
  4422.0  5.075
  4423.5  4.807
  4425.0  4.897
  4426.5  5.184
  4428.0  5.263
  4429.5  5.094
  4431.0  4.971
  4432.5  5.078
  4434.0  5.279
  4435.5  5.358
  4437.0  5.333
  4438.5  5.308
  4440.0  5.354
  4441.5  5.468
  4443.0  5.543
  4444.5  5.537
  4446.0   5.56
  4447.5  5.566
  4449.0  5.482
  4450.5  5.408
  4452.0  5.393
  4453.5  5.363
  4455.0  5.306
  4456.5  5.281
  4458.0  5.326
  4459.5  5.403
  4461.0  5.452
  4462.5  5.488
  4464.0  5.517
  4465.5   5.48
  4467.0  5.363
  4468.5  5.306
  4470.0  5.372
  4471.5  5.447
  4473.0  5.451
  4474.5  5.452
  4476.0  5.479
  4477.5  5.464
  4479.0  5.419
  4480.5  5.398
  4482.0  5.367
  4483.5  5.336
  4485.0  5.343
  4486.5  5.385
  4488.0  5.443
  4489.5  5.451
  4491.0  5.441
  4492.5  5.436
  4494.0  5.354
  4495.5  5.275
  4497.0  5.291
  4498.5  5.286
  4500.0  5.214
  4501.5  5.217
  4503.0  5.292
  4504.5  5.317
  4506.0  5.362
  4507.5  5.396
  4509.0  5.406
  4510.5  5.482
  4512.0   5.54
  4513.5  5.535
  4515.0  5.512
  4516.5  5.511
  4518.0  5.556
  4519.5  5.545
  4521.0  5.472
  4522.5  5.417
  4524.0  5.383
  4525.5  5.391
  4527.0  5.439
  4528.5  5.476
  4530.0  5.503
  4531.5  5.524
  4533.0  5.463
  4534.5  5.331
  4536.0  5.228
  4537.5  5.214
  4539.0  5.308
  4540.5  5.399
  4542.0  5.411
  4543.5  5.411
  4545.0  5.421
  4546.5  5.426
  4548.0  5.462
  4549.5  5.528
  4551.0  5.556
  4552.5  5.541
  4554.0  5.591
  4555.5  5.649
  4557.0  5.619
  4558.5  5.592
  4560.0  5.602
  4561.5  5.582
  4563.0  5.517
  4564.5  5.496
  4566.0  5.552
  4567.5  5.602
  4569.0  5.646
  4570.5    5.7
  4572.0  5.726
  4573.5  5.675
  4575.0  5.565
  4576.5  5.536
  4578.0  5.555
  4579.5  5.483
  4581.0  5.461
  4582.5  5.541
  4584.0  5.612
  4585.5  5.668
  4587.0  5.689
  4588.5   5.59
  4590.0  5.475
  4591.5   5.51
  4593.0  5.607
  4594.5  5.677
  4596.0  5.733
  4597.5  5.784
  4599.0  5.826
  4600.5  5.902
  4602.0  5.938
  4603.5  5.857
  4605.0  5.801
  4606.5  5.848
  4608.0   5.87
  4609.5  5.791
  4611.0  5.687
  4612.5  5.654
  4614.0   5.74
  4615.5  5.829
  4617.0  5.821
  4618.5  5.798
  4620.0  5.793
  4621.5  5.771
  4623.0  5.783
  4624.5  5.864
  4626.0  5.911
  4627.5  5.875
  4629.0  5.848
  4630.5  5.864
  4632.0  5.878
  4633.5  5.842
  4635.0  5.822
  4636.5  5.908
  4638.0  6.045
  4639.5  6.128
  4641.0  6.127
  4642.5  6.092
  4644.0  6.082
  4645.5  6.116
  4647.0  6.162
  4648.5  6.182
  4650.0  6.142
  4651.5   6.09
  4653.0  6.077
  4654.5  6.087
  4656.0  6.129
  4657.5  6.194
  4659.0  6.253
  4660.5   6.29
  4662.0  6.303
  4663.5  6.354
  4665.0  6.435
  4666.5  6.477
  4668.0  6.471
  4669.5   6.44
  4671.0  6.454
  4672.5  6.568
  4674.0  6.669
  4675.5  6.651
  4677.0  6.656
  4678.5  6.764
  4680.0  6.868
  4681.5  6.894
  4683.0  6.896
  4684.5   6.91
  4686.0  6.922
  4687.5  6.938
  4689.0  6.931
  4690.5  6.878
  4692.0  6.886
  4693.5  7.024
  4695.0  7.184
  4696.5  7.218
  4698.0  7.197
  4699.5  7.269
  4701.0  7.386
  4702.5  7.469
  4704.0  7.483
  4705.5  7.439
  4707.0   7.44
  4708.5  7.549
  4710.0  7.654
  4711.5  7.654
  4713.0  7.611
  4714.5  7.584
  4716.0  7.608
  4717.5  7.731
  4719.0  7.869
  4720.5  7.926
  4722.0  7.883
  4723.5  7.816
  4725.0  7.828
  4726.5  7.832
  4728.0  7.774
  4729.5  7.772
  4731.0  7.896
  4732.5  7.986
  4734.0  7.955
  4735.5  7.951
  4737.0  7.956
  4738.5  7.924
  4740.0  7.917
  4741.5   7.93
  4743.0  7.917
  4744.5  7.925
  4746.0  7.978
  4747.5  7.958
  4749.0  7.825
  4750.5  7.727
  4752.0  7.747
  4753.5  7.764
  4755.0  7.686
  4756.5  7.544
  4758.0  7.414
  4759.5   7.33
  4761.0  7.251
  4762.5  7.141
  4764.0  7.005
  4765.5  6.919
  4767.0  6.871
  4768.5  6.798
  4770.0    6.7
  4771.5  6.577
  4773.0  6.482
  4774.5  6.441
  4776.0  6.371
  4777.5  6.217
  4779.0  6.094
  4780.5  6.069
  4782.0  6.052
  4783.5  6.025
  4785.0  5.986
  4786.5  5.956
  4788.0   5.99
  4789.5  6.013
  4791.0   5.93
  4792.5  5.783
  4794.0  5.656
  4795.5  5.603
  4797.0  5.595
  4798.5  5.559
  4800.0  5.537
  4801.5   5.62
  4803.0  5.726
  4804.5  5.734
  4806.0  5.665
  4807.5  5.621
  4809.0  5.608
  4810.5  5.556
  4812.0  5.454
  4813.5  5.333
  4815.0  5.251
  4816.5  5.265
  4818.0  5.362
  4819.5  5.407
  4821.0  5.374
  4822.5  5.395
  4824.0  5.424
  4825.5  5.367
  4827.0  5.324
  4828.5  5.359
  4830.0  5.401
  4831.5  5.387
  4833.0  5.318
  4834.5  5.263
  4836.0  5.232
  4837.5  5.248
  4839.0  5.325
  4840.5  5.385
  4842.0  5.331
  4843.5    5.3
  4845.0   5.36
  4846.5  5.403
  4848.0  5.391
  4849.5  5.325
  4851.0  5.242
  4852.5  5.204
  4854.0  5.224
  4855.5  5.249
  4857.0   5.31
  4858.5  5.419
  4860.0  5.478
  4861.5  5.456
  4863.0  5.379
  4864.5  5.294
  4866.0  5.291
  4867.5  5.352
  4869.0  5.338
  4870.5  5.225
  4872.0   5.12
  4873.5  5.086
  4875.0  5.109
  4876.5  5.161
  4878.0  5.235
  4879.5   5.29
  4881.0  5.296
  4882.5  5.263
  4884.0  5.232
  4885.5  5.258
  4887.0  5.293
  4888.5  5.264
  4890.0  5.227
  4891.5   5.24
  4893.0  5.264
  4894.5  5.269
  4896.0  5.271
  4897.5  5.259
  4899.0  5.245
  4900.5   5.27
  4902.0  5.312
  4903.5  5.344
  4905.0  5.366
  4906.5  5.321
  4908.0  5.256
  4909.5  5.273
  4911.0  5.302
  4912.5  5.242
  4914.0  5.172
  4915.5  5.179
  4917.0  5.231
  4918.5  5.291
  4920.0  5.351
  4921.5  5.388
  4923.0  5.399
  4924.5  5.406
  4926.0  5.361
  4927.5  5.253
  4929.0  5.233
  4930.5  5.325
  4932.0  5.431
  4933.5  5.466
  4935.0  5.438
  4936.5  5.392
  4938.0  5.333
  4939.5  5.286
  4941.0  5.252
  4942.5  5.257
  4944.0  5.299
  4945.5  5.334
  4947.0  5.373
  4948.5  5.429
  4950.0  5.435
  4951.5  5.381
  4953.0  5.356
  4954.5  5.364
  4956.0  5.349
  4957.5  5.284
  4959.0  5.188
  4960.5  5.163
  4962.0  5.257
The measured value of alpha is -0.17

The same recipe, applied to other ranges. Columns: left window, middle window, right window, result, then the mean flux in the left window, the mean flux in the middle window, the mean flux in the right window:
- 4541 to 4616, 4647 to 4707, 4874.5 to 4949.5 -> -0.21 mag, 5.63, 6.71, 5.3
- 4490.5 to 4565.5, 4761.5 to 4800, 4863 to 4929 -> -0.17 mag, 5.44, 6.23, 5.27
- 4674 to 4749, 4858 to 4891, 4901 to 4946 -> 0.11 mag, 7.48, 5.27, 5.32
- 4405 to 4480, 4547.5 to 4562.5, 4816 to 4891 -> -0.04 mag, 5.37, 5.57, 5.3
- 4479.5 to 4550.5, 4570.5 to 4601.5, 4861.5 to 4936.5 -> -0.05 mag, 5.4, 5.63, 5.29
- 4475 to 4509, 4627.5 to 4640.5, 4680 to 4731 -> 0.14 mag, 5.36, 5.92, 7.41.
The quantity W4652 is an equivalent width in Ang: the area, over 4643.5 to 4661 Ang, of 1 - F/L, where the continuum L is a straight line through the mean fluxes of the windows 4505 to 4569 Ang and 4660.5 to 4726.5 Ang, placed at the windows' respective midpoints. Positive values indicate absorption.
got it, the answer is 1.41 Ang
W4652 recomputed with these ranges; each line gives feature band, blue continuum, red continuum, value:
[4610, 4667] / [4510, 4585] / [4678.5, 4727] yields 5.0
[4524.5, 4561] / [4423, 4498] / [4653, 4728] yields 3.0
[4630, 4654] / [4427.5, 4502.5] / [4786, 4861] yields -2.7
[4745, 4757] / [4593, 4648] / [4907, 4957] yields -4.6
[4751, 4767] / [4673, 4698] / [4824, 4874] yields -3.0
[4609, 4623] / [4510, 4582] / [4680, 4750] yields 1.3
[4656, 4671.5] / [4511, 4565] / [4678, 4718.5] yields 1.1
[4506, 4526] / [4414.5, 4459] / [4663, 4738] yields 1.5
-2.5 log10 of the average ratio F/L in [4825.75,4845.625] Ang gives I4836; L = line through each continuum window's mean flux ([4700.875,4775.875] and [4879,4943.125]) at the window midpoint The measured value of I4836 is 0.18 mag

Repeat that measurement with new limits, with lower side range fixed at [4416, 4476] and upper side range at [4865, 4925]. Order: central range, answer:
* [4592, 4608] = -0.093 mag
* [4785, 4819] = -0.070 mag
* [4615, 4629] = -0.100 mag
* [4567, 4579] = -0.059 mag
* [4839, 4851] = -0.015 mag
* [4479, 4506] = -0.001 mag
